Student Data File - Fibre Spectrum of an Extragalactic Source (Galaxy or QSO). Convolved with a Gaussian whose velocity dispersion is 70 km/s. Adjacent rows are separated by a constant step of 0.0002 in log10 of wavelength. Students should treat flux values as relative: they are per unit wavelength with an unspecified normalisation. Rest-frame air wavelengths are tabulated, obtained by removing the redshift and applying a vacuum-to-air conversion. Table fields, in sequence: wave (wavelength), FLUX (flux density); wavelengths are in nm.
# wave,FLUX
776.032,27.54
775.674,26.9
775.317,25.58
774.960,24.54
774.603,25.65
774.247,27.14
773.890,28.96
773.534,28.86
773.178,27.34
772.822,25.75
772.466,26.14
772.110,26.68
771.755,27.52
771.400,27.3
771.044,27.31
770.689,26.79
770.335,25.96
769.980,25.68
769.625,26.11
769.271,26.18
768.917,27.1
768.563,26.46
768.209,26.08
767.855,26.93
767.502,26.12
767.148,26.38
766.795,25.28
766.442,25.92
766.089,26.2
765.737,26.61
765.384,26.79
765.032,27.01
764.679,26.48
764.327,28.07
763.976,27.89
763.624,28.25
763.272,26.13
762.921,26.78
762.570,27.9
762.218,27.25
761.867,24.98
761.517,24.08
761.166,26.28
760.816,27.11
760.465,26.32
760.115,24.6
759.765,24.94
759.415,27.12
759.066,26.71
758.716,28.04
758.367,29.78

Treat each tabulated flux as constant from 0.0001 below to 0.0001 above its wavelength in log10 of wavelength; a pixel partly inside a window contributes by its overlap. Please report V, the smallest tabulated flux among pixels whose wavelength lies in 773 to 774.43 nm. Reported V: 27.14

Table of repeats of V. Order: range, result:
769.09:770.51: 25.68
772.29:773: 25.75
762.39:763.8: 26.13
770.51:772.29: 26.68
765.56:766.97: 25.28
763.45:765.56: 26.48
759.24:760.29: 24.6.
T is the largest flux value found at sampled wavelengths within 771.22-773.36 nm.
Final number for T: 27.52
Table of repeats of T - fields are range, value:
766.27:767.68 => 26.38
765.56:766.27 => 26.61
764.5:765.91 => 27.01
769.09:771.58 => 27.31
